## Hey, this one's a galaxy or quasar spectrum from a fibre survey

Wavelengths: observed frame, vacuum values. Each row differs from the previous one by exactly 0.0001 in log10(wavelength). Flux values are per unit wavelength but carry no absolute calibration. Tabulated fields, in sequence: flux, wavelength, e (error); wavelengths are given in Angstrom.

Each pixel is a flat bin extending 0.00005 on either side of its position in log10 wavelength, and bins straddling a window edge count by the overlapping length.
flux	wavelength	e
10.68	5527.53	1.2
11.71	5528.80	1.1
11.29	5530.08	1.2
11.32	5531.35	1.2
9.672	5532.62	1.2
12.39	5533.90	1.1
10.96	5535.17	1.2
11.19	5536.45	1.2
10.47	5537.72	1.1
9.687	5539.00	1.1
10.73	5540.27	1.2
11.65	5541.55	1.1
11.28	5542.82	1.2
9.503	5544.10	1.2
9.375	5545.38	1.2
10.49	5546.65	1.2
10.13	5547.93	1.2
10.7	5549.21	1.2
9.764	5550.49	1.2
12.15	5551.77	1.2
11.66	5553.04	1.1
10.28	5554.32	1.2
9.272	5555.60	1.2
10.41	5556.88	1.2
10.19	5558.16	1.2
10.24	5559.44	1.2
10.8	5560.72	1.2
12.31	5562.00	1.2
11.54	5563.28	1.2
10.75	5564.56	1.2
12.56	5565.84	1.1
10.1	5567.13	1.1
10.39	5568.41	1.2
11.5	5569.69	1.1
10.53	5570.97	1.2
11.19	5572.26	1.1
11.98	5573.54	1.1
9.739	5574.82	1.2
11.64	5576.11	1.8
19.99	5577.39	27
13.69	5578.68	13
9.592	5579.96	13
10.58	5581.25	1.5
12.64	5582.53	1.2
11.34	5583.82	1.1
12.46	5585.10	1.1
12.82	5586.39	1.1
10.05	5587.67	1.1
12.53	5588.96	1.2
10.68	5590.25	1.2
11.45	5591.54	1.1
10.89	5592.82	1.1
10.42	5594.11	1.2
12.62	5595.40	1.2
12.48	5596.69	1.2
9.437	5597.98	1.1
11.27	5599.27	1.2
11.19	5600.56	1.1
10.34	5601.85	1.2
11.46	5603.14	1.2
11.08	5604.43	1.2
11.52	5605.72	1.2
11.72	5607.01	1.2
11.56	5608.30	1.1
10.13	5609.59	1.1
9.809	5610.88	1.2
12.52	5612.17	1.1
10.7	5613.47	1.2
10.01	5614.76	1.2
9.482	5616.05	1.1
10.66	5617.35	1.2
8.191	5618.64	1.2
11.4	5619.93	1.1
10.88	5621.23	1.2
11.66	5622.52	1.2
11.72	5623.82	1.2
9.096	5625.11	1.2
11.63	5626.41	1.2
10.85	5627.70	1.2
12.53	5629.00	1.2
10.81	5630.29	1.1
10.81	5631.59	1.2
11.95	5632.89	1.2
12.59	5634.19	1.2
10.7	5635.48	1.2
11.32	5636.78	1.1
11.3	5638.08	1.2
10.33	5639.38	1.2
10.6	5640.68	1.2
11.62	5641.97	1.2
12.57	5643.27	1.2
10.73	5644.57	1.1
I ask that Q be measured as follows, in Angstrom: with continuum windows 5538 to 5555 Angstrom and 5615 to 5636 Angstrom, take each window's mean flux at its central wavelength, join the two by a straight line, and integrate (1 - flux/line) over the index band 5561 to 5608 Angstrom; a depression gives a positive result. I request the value -3.6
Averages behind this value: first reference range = 10.6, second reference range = 10.9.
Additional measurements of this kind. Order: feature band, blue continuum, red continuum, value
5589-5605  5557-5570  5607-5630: -0.4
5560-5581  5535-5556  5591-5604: -1.7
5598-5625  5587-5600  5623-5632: 0.8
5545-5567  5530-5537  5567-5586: 1.5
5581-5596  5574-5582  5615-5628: 0.6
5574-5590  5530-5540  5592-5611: -1.7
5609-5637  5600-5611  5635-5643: 0.4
